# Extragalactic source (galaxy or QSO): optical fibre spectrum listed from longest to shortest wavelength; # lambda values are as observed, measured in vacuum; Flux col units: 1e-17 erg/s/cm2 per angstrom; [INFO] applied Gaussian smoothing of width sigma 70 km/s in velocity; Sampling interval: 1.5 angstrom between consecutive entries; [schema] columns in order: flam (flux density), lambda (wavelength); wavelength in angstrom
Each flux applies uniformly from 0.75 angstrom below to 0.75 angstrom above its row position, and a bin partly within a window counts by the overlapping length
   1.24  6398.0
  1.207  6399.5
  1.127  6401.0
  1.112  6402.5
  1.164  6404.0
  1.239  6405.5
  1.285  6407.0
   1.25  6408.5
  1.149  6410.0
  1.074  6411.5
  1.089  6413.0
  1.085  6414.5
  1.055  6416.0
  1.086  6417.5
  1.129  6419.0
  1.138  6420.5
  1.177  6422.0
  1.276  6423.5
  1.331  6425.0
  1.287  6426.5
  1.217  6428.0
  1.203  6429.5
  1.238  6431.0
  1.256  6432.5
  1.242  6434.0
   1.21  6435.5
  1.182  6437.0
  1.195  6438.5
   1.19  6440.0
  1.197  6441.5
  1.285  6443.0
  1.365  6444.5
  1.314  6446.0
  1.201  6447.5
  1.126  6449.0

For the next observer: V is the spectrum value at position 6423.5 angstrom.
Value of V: 1.276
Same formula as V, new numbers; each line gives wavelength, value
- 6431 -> 1.238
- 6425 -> 1.331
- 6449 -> 1.126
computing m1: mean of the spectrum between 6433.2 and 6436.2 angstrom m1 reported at 1.23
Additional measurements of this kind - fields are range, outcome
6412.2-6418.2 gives 1.08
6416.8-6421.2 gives 1.12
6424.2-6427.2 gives 1.31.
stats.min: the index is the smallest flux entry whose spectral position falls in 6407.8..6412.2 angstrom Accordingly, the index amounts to 1.074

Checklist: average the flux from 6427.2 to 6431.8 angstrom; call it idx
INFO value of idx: 1.22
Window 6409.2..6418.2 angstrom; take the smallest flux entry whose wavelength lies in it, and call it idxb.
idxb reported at 1.055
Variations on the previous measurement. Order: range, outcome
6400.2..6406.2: 1.112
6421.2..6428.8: 1.177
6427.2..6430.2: 1.203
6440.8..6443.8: 1.197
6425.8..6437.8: 1.182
